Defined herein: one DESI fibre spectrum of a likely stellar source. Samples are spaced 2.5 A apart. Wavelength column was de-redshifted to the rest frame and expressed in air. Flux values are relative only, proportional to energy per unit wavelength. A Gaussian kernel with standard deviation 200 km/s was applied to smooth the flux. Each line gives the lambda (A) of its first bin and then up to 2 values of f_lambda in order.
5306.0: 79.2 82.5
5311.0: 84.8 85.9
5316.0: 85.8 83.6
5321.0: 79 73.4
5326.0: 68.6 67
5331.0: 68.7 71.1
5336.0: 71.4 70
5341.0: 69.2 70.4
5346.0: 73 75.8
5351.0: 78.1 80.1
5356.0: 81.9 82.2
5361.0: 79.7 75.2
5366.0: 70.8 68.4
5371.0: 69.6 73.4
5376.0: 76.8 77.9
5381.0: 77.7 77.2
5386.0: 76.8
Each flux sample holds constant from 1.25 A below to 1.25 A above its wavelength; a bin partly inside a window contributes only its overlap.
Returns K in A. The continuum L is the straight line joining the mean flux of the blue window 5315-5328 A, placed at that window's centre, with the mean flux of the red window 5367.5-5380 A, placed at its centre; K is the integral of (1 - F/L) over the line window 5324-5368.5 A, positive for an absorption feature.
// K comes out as 1.08 A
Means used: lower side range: 77.3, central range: 73.6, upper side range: 73.4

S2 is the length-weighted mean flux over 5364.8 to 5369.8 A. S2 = 69.6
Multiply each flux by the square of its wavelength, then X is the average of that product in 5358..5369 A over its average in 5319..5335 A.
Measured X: 1.1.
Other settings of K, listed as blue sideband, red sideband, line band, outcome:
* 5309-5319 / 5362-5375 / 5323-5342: 2.5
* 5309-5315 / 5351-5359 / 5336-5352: 1.8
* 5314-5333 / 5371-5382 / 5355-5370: -0.1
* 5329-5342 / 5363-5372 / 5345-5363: -2.1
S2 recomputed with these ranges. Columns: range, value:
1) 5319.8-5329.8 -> 71.9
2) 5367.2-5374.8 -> 70.5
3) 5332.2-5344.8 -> 70.4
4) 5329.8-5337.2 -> 70.4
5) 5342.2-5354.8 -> 75.5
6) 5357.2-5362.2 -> 81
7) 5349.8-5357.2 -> 80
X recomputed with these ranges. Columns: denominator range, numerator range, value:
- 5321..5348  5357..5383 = 1.08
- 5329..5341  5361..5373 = 1.04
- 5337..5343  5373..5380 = 1.11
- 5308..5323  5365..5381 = 0.90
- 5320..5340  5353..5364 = 1.14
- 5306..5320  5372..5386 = 0.93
